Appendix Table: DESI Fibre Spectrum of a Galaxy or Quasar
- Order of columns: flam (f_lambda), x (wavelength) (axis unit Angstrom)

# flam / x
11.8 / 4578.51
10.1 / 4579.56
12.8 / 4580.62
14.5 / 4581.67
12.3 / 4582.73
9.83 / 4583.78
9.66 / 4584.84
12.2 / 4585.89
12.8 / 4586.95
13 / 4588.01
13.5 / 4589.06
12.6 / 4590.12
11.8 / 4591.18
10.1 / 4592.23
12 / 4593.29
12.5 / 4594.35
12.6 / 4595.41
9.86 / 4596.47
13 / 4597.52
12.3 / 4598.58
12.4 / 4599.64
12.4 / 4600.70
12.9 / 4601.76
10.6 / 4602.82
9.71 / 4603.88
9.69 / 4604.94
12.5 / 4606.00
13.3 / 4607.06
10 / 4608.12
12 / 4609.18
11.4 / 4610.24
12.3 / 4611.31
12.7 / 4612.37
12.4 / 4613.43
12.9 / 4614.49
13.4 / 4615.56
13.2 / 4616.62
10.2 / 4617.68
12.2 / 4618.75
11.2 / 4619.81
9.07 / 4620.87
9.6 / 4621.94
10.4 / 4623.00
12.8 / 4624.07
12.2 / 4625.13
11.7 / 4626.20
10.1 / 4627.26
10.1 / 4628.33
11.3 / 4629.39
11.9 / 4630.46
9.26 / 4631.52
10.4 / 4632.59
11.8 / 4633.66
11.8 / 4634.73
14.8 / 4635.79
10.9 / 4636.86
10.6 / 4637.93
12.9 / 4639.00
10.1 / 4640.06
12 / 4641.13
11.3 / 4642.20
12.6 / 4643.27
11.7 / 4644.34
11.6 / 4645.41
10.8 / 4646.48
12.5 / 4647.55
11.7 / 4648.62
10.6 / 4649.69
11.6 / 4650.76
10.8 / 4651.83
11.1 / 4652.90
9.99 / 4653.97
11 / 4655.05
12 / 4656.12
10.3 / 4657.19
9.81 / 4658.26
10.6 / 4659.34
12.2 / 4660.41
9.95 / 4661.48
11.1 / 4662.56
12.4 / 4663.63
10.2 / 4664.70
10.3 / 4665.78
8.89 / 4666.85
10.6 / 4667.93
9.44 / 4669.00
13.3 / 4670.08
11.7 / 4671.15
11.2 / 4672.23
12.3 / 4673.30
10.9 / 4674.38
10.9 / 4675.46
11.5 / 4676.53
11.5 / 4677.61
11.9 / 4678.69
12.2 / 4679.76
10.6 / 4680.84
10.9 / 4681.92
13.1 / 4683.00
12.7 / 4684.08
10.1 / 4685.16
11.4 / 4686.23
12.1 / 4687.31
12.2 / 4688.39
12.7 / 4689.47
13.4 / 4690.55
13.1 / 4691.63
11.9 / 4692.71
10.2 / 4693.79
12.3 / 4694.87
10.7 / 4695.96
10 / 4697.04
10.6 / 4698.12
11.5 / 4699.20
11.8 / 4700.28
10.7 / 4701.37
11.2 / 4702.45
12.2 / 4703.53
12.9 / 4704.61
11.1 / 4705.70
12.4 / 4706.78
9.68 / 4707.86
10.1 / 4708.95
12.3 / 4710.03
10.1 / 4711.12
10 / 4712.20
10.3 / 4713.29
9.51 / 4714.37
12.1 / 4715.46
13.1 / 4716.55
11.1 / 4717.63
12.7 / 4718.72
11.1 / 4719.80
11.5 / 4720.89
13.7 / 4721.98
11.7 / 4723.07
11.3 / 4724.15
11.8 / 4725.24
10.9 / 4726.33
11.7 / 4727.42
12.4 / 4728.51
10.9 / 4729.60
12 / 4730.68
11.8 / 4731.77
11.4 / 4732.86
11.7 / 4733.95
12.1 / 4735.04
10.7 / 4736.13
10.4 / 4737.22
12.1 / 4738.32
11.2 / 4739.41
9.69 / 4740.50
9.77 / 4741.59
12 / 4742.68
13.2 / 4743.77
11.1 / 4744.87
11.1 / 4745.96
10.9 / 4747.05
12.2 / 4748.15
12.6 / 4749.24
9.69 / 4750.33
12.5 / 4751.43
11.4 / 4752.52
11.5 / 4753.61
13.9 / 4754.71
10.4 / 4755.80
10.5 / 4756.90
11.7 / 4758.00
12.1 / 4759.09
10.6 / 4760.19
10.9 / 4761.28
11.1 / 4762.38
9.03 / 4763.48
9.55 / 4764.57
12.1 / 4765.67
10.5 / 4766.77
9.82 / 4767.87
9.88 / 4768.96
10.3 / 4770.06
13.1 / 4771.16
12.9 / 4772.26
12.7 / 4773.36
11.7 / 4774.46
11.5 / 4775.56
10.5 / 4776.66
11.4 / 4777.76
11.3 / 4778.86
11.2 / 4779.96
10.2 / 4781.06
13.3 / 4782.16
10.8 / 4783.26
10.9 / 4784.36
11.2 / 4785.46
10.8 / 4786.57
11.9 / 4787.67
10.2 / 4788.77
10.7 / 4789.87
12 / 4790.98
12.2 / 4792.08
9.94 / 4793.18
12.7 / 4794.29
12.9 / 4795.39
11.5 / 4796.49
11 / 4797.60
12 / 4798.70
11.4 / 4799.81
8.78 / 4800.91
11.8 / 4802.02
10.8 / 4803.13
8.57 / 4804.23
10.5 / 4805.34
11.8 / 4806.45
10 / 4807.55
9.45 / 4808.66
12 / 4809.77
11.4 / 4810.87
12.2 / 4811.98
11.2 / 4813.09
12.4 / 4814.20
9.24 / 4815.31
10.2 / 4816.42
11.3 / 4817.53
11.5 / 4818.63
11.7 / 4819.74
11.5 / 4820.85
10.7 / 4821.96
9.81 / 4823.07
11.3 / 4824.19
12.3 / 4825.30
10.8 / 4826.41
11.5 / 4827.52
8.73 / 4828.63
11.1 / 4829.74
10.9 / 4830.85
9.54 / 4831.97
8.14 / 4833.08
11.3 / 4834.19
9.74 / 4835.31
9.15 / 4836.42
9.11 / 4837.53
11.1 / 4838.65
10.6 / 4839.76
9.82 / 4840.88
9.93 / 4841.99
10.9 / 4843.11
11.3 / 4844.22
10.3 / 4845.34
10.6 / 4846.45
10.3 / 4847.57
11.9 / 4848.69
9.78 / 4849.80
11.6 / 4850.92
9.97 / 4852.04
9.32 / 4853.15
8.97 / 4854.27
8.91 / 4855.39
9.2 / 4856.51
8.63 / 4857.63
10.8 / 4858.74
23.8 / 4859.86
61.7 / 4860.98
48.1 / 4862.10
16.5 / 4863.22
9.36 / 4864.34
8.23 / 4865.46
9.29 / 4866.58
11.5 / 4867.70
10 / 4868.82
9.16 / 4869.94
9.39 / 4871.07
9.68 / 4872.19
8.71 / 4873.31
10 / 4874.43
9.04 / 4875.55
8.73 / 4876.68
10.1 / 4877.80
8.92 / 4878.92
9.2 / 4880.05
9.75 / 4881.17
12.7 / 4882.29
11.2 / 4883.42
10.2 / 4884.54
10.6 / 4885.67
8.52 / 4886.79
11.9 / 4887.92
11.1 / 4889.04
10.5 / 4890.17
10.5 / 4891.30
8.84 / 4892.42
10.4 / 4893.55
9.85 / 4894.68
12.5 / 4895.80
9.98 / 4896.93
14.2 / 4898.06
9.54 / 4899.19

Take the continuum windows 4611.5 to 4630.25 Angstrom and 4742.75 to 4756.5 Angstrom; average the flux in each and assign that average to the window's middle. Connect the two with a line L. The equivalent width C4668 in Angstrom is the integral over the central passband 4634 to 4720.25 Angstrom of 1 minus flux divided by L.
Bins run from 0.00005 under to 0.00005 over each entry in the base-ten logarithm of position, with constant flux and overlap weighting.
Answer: 1.7 Angstrom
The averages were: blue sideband 11.5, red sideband 11.7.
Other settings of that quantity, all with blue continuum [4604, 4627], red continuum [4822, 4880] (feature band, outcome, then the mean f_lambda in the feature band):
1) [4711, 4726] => 0.5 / 11.5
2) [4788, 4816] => 2.2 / 11.1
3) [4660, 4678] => 1.0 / 11.1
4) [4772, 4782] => 0.4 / 11.5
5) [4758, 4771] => 1.4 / 10.7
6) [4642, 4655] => 0.4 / 11.3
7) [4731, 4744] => 0.6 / 11.3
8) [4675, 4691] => -0.1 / 11.8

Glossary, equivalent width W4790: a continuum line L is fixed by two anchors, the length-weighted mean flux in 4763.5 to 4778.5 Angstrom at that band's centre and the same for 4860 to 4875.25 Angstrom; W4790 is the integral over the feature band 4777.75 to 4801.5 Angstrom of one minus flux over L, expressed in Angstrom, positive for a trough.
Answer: 1.9 Angstrom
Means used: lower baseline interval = 11.2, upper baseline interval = 17.1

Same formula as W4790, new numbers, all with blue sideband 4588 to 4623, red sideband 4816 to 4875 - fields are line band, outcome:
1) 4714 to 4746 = 1.3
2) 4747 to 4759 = 0.5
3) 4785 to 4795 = 0.7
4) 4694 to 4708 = 0.7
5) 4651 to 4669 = 1.8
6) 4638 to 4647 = 0.2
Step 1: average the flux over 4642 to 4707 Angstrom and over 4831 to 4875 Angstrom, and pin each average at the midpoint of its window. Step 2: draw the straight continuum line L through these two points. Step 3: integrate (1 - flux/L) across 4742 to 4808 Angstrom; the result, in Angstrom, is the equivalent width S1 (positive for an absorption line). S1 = 4.8 Angstrom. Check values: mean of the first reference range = 11.4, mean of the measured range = 11.2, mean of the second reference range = 12.7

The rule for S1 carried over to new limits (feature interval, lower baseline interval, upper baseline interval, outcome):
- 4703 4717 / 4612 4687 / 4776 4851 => -0.1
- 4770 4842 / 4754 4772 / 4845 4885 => 4.9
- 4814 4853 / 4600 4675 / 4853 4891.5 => 6.7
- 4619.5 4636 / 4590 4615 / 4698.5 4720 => 0.9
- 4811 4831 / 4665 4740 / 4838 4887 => 1.9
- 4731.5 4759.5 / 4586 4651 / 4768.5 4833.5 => -0.5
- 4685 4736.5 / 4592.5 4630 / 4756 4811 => -0.9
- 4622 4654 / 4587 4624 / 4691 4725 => 0.8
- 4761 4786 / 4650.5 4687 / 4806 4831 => -0.2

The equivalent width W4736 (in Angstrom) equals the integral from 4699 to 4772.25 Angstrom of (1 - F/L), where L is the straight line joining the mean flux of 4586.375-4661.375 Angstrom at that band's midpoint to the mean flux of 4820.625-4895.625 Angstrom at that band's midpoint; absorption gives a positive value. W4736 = 2.0 Angstrom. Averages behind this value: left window 11.6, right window 11.8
